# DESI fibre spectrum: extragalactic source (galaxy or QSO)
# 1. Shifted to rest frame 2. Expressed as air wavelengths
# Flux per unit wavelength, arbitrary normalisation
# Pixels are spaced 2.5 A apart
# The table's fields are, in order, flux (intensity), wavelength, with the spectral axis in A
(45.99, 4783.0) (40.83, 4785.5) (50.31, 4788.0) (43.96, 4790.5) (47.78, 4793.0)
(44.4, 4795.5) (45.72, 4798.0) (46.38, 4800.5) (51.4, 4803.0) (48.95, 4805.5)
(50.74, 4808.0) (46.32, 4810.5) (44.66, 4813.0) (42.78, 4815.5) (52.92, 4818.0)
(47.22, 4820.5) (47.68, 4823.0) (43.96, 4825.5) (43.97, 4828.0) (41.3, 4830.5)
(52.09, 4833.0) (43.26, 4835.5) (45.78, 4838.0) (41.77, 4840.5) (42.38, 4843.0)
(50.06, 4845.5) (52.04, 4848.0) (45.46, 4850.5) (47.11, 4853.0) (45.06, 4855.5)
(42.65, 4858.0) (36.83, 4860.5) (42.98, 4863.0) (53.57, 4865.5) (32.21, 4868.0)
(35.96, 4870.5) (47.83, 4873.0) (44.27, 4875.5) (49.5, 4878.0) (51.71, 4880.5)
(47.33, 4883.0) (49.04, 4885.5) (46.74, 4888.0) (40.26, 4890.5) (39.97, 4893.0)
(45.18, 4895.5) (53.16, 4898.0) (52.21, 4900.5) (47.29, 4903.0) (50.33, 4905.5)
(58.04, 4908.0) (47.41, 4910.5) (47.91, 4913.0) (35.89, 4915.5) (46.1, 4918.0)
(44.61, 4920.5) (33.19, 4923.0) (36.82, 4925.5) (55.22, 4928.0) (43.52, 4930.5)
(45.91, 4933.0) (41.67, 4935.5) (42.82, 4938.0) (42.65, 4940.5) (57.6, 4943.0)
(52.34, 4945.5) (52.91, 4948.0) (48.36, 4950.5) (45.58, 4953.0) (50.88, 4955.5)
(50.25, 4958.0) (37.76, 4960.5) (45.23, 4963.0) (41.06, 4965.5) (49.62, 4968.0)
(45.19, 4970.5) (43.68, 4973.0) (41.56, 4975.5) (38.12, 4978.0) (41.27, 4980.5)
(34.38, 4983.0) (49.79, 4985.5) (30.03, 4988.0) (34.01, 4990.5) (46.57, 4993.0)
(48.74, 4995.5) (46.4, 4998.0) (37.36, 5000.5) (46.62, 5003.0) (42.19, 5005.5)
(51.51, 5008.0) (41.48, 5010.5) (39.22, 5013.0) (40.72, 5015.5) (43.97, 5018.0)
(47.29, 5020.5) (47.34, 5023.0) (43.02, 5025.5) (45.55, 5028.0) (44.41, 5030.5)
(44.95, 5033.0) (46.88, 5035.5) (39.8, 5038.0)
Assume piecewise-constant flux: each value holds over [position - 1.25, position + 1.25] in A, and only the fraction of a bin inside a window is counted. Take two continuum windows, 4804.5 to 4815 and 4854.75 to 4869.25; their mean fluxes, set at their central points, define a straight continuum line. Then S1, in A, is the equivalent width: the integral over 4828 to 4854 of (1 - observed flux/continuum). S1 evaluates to -1.1 A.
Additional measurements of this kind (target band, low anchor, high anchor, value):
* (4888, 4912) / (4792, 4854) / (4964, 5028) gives -1.69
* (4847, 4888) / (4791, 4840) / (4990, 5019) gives 0.44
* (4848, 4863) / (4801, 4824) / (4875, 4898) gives 0.96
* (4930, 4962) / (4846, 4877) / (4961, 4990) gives -3.80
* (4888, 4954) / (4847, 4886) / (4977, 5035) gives -3.27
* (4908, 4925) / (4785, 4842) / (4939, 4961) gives 1.73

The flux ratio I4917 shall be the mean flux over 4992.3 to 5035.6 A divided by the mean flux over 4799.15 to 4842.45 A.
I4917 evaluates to 0.96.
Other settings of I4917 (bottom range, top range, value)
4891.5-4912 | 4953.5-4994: 0.87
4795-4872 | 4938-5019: 0.97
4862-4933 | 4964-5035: 0.94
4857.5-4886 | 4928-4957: 1.08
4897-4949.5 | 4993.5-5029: 0.95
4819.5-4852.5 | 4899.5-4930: 1.00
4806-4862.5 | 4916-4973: 1.00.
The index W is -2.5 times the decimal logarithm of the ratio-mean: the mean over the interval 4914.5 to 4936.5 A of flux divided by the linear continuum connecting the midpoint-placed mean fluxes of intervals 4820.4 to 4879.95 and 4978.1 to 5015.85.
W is 0.02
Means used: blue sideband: 44.8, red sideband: 41.9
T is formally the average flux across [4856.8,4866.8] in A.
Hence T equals 44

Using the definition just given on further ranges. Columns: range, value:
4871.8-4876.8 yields 46.1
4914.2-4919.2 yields 41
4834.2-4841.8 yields 43.7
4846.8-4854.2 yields 48.2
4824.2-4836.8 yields 44.9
